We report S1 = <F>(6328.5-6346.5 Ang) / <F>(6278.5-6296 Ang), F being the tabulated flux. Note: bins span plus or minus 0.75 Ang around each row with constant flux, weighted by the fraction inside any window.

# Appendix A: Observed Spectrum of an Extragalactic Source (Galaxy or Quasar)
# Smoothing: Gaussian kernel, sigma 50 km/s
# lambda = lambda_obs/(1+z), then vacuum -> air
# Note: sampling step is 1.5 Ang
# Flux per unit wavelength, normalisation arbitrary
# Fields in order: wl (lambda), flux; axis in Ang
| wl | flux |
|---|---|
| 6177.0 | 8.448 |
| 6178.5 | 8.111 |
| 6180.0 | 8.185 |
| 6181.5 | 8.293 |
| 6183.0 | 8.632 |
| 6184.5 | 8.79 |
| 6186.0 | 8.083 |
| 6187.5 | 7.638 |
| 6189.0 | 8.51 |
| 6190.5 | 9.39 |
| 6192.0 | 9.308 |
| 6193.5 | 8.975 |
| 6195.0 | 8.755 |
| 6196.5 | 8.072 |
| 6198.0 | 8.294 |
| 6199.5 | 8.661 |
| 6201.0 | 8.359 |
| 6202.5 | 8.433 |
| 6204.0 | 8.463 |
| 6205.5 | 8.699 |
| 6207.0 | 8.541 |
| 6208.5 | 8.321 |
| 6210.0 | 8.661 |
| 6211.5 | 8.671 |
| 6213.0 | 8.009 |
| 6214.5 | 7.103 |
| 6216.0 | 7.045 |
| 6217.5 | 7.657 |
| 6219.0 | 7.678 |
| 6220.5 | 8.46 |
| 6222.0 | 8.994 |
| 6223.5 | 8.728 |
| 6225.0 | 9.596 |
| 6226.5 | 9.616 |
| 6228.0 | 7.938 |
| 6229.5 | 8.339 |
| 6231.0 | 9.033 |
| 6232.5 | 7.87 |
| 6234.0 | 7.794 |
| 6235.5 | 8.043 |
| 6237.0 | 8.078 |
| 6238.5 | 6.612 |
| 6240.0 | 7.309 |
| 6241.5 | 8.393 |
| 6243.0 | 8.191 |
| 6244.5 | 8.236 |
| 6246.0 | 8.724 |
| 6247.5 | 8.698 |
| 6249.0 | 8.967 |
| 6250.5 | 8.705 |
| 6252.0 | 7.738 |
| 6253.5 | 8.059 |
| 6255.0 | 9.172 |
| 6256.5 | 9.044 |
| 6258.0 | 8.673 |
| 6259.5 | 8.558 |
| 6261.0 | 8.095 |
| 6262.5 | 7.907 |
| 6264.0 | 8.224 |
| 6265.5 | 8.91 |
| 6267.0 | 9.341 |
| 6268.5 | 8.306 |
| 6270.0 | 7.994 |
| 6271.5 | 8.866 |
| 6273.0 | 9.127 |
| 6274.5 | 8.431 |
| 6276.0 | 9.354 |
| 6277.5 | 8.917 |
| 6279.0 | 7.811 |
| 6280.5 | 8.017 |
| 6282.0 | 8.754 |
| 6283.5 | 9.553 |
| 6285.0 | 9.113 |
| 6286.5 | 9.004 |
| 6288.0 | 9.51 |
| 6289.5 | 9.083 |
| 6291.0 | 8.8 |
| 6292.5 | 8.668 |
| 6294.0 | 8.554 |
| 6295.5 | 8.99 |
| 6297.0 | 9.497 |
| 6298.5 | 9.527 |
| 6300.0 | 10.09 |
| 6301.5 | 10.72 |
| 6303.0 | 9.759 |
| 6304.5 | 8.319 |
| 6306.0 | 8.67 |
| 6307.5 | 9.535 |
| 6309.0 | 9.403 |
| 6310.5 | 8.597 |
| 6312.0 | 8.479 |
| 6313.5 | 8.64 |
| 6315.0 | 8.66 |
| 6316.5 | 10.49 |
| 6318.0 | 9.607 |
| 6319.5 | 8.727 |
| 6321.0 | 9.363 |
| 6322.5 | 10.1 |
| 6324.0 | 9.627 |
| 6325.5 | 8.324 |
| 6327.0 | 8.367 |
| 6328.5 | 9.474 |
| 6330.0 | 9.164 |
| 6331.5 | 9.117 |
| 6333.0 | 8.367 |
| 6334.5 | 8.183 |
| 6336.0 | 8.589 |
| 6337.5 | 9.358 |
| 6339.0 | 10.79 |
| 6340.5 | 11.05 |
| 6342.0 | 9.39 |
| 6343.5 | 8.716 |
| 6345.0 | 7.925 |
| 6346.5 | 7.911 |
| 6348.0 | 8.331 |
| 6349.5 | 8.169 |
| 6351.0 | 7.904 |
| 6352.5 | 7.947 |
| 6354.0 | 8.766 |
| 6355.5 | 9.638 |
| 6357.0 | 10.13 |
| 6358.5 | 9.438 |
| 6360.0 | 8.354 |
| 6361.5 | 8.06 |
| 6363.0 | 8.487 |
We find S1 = 1.0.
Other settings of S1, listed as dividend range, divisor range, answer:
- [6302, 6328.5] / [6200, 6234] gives 1.09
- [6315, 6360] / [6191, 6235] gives 1.07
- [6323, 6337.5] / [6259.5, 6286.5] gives 1.02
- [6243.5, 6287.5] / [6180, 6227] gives 1.02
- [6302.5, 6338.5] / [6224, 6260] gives 1.08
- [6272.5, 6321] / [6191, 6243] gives 1.09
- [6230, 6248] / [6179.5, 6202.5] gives 0.95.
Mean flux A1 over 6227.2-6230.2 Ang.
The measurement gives 8.16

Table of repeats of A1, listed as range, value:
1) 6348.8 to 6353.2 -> 8.01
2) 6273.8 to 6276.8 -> 8.9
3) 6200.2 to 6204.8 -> 8.42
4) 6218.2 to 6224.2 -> 8.46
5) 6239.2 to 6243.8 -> 7.95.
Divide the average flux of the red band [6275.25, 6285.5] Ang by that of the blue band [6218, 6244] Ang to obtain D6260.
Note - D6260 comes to 1.1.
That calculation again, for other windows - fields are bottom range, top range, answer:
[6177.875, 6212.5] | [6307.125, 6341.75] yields 1.08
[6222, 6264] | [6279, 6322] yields 1.09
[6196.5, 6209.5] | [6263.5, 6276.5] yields 1.03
